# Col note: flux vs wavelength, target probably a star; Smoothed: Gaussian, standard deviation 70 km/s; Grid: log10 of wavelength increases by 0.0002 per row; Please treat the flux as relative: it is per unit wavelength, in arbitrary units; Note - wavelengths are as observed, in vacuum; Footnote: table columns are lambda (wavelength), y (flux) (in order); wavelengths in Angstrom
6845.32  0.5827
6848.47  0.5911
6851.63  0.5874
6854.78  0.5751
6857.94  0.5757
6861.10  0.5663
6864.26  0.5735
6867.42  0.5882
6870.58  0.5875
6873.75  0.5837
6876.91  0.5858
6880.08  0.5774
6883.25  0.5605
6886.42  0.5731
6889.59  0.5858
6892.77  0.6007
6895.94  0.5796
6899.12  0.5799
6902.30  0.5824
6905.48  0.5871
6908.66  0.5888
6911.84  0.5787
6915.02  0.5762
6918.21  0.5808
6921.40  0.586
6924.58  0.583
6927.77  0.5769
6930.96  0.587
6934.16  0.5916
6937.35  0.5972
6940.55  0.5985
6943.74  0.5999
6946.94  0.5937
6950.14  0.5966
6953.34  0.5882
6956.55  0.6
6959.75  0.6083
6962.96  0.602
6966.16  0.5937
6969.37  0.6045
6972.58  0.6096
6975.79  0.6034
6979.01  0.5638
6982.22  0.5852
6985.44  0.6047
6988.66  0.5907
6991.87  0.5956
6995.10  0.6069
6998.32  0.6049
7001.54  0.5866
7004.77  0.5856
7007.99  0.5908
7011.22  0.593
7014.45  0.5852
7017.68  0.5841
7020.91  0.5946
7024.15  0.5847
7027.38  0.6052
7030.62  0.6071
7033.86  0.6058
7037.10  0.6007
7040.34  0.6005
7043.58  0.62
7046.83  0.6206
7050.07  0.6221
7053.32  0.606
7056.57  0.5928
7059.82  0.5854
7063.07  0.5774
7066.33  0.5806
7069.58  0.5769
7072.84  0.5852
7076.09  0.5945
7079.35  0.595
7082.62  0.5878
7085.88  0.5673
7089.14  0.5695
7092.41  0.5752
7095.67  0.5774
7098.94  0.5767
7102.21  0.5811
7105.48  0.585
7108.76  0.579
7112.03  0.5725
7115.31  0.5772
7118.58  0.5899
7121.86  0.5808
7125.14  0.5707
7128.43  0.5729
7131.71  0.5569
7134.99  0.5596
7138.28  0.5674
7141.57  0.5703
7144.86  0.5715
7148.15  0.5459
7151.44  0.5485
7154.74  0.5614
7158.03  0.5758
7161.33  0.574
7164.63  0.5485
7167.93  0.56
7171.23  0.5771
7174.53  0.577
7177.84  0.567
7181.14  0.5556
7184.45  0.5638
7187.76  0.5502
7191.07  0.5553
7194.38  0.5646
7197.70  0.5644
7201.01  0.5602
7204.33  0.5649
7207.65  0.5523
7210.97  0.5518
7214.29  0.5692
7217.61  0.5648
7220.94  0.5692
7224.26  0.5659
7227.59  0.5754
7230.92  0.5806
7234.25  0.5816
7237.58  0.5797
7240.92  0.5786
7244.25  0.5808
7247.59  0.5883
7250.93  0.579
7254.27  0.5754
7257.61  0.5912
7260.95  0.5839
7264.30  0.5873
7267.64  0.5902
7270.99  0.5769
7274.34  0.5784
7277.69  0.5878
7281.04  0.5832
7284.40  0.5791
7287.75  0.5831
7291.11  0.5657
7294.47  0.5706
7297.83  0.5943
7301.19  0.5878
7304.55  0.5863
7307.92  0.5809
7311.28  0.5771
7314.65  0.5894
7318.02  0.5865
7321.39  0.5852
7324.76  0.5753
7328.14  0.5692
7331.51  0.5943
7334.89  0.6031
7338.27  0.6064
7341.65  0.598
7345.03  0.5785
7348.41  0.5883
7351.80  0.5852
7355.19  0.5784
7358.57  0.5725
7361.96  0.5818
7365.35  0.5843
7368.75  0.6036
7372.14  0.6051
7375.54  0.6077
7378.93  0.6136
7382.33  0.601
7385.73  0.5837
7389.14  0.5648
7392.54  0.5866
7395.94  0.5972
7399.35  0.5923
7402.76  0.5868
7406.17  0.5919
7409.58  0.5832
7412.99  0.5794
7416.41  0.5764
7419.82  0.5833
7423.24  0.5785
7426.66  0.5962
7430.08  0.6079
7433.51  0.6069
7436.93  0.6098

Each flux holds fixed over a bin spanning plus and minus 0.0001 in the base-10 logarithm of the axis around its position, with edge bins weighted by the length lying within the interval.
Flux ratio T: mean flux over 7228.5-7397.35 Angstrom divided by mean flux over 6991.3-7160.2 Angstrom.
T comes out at 1.00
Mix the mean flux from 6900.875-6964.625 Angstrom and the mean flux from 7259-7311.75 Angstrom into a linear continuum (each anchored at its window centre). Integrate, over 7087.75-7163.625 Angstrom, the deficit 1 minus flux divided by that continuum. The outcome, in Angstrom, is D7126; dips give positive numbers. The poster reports 1.9 Angstrom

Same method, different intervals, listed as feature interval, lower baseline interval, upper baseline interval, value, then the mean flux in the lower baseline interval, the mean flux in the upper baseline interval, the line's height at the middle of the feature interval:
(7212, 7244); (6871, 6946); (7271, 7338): 0.54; 0.584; 0.583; 0.584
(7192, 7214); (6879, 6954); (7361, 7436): 1.08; 0.585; 0.592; 0.589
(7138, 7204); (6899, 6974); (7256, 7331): 2.56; 0.592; 0.582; 0.586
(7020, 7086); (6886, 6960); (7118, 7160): -2.44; 0.588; 0.566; 0.575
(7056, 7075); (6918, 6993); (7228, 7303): 0.21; 0.594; 0.582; 0.589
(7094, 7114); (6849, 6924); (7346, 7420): 0.20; 0.581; 0.589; 0.584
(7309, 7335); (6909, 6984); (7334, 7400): 0.34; 0.592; 0.591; 0.591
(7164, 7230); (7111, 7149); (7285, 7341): 1.40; 0.57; 0.585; 0.575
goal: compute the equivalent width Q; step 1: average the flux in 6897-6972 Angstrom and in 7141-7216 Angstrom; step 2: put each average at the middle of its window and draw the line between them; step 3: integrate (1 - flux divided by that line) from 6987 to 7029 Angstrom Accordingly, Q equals -0.78 Angstrom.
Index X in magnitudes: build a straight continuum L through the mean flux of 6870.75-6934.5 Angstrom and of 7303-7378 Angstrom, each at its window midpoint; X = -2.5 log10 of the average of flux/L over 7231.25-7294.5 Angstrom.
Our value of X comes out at 0.01 mag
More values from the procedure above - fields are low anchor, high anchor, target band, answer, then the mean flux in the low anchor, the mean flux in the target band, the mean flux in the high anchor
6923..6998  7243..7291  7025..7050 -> -0.03 mag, 0.595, 0.609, 0.583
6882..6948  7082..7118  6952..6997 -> -0.03 mag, 0.585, 0.597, 0.577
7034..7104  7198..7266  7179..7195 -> 0.04 mag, 0.59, 0.558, 0.574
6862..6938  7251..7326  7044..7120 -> -0.01 mag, 0.583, 0.586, 0.583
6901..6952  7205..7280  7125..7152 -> 0.03 mag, 0.588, 0.563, 0.577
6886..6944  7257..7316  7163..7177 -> 0.03 mag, 0.586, 0.566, 0.583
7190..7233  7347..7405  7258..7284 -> -0.02 mag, 0.565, 0.584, 0.59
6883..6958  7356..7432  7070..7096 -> 0.01 mag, 0.587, 0.582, 0.59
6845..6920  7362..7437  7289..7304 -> 0.02 mag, 0.581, 0.58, 0.592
